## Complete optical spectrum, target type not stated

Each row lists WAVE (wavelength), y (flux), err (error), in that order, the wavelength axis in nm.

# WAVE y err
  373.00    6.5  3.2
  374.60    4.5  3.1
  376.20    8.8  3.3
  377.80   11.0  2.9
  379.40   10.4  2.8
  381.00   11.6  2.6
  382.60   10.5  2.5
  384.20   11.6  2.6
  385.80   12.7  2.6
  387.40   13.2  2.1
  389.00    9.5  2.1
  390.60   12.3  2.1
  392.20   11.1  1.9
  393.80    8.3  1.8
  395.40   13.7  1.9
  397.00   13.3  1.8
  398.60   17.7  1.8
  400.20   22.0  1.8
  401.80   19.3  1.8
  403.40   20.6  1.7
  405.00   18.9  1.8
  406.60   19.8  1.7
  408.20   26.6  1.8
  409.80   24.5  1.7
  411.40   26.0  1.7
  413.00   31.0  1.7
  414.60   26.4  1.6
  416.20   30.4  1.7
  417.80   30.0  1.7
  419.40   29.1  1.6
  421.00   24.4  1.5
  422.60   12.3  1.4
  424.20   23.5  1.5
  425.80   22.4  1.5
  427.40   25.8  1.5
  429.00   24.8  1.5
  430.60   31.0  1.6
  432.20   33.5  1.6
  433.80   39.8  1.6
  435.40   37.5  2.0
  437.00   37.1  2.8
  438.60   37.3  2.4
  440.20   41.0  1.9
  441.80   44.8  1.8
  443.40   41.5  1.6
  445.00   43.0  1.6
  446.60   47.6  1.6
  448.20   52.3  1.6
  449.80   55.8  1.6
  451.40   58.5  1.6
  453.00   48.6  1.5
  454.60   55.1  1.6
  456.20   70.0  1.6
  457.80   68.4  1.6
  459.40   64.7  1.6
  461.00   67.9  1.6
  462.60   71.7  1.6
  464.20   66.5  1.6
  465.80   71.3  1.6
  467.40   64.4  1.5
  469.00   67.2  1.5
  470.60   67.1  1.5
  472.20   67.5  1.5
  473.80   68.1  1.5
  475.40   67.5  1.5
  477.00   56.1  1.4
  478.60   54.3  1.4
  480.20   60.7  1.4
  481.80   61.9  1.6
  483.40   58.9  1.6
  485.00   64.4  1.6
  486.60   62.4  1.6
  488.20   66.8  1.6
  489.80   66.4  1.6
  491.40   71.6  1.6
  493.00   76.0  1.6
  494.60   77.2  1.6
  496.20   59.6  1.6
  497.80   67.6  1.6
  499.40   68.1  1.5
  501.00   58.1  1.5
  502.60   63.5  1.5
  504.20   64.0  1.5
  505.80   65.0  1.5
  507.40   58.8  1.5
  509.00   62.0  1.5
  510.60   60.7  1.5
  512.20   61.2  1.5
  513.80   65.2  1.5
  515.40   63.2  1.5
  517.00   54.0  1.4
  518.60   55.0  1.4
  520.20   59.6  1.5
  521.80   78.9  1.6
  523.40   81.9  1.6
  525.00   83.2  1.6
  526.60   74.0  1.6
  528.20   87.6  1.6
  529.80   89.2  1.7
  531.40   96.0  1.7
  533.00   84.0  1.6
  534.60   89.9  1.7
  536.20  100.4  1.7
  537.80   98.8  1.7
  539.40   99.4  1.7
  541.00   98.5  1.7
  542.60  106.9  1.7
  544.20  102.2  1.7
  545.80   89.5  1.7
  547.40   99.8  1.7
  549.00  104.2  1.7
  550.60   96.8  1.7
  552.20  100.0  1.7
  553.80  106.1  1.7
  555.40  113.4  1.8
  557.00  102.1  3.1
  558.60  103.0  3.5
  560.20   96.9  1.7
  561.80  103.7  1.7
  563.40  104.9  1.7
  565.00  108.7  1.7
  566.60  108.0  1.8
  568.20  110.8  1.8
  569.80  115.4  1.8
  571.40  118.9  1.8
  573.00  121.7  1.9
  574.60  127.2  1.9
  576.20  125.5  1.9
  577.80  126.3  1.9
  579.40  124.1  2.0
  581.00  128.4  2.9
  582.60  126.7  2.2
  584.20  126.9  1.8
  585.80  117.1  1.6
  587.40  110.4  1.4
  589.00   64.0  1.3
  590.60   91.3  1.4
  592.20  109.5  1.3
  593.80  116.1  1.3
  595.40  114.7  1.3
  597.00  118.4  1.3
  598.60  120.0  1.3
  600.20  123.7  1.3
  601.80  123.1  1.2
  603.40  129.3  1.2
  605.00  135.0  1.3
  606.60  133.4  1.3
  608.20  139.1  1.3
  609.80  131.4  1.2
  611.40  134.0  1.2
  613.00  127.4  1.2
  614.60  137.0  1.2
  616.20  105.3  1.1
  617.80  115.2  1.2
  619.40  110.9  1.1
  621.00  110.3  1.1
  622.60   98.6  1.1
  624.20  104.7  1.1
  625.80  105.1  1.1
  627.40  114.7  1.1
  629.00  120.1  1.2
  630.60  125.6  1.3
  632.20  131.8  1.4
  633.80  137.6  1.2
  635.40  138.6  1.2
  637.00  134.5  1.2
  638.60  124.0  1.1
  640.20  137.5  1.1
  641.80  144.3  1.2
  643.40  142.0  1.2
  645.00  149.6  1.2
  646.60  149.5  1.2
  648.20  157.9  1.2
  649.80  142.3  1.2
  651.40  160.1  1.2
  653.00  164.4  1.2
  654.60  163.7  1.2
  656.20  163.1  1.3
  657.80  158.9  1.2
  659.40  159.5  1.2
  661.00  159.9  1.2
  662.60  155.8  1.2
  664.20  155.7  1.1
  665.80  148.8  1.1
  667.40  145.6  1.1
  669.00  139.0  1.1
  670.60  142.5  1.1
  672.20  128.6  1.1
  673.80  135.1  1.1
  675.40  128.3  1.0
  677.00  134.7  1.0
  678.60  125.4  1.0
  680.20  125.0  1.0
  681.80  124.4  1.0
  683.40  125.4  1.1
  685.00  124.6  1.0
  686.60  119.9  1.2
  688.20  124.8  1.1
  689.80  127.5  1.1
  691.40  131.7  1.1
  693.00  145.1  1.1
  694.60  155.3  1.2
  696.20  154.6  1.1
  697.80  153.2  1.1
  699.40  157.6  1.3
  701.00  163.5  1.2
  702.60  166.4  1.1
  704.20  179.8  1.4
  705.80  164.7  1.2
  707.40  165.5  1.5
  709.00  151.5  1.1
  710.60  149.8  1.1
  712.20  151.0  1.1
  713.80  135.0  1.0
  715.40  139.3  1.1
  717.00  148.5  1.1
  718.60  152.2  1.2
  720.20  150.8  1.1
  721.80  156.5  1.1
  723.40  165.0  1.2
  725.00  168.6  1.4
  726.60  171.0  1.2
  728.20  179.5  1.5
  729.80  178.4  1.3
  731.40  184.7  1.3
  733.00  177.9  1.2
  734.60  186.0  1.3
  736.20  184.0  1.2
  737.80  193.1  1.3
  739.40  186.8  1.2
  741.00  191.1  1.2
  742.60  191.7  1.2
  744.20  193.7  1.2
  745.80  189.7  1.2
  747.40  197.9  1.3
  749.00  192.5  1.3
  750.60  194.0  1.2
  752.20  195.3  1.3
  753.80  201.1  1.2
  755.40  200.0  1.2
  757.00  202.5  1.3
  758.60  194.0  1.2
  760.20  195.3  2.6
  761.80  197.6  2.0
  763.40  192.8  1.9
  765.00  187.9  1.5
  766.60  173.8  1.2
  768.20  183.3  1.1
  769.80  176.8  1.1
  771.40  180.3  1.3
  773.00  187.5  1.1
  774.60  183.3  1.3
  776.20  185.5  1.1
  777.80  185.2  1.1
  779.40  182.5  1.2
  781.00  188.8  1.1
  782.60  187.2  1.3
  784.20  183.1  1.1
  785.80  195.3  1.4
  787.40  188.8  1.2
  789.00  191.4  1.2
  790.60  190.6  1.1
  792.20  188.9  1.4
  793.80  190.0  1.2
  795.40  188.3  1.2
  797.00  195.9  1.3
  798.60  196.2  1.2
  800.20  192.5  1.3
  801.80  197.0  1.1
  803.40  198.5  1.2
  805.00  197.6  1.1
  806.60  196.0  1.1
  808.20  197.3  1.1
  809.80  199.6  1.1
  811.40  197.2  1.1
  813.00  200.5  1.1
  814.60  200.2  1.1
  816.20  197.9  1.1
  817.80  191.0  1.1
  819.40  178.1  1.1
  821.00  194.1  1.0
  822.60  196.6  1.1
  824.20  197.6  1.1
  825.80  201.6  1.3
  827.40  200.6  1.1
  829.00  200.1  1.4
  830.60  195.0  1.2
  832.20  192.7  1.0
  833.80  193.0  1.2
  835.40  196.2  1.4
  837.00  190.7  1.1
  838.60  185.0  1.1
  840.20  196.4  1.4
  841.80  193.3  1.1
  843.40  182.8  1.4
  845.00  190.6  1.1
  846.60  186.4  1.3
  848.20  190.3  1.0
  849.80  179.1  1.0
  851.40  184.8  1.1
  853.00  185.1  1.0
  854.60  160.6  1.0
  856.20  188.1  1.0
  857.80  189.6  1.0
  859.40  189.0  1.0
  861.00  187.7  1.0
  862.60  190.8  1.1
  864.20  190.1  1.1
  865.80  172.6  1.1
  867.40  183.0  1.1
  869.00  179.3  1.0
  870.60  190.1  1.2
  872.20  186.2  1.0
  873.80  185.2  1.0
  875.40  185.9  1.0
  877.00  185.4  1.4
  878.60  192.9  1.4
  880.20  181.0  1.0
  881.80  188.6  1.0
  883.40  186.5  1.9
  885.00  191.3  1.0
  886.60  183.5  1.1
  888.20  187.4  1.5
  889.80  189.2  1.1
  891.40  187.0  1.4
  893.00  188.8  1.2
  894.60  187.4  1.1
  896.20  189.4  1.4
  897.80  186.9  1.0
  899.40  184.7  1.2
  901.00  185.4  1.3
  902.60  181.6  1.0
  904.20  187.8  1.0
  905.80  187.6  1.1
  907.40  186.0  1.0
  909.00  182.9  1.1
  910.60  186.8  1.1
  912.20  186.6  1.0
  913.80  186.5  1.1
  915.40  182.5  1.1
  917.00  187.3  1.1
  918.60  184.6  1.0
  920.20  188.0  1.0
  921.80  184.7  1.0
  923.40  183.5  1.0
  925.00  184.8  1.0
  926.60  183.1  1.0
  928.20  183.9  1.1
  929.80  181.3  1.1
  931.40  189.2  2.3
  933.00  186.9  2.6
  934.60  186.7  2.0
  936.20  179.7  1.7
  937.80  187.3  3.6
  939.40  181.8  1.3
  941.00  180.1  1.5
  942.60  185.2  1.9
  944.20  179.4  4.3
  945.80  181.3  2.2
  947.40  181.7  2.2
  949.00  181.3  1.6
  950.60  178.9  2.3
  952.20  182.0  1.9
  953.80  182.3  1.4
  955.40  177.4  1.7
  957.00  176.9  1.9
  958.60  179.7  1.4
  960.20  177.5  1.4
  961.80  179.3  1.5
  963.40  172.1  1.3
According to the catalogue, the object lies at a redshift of 0.000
